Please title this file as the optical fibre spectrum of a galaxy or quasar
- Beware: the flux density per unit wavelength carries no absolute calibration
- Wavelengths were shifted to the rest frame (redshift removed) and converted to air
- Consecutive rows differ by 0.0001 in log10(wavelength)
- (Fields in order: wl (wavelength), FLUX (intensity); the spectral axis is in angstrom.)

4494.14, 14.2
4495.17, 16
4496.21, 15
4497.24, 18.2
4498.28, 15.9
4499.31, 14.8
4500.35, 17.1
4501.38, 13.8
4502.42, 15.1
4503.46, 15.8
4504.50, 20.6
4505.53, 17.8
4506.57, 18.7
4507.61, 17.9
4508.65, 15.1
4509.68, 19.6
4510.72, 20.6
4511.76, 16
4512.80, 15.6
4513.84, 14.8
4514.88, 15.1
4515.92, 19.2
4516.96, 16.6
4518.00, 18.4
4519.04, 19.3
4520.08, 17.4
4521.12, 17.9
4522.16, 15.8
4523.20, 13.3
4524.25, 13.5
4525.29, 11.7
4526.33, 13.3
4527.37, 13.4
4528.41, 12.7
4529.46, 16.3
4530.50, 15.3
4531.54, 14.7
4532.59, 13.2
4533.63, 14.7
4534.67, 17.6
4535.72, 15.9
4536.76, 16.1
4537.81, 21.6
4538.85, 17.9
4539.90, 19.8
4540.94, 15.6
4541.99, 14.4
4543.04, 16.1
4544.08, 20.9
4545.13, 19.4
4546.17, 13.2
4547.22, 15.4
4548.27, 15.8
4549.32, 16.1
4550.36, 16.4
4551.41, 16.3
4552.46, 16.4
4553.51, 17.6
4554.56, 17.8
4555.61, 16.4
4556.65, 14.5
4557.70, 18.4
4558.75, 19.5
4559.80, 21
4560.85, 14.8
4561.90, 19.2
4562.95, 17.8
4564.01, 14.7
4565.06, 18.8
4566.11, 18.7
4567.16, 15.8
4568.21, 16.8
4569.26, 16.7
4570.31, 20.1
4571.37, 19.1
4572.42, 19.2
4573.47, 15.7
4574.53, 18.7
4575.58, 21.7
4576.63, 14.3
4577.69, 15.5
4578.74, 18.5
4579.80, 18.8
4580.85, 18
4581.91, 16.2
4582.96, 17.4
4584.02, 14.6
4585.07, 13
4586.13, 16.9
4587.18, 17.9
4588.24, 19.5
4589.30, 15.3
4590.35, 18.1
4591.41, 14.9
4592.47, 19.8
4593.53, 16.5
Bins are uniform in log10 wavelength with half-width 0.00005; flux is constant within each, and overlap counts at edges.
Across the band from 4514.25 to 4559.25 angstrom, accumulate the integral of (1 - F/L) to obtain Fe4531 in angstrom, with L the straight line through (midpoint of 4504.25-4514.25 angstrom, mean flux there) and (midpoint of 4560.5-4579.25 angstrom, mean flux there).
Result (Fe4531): 3.4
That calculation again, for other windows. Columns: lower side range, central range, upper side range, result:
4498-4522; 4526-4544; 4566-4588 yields 1.28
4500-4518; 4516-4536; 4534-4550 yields 1.94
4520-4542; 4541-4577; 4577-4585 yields -2.39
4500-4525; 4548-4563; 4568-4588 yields -0.02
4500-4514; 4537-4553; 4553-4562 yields 0.45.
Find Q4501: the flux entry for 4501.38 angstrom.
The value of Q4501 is 13.8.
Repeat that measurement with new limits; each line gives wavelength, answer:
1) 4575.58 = 21.7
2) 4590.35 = 18.1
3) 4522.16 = 15.8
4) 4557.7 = 18.4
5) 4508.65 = 15.1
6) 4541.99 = 14.4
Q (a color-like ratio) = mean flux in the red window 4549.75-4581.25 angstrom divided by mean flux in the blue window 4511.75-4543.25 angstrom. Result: 1.10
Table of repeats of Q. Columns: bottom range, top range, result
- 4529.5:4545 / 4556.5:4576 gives 1.07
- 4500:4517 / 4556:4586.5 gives 1.02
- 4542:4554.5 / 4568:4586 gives 1.04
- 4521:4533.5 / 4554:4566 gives 1.24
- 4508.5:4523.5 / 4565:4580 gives 1.04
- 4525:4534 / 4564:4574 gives 1.27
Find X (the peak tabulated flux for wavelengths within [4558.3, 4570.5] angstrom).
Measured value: 21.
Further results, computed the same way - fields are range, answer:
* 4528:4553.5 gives 21.6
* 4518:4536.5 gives 19.3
